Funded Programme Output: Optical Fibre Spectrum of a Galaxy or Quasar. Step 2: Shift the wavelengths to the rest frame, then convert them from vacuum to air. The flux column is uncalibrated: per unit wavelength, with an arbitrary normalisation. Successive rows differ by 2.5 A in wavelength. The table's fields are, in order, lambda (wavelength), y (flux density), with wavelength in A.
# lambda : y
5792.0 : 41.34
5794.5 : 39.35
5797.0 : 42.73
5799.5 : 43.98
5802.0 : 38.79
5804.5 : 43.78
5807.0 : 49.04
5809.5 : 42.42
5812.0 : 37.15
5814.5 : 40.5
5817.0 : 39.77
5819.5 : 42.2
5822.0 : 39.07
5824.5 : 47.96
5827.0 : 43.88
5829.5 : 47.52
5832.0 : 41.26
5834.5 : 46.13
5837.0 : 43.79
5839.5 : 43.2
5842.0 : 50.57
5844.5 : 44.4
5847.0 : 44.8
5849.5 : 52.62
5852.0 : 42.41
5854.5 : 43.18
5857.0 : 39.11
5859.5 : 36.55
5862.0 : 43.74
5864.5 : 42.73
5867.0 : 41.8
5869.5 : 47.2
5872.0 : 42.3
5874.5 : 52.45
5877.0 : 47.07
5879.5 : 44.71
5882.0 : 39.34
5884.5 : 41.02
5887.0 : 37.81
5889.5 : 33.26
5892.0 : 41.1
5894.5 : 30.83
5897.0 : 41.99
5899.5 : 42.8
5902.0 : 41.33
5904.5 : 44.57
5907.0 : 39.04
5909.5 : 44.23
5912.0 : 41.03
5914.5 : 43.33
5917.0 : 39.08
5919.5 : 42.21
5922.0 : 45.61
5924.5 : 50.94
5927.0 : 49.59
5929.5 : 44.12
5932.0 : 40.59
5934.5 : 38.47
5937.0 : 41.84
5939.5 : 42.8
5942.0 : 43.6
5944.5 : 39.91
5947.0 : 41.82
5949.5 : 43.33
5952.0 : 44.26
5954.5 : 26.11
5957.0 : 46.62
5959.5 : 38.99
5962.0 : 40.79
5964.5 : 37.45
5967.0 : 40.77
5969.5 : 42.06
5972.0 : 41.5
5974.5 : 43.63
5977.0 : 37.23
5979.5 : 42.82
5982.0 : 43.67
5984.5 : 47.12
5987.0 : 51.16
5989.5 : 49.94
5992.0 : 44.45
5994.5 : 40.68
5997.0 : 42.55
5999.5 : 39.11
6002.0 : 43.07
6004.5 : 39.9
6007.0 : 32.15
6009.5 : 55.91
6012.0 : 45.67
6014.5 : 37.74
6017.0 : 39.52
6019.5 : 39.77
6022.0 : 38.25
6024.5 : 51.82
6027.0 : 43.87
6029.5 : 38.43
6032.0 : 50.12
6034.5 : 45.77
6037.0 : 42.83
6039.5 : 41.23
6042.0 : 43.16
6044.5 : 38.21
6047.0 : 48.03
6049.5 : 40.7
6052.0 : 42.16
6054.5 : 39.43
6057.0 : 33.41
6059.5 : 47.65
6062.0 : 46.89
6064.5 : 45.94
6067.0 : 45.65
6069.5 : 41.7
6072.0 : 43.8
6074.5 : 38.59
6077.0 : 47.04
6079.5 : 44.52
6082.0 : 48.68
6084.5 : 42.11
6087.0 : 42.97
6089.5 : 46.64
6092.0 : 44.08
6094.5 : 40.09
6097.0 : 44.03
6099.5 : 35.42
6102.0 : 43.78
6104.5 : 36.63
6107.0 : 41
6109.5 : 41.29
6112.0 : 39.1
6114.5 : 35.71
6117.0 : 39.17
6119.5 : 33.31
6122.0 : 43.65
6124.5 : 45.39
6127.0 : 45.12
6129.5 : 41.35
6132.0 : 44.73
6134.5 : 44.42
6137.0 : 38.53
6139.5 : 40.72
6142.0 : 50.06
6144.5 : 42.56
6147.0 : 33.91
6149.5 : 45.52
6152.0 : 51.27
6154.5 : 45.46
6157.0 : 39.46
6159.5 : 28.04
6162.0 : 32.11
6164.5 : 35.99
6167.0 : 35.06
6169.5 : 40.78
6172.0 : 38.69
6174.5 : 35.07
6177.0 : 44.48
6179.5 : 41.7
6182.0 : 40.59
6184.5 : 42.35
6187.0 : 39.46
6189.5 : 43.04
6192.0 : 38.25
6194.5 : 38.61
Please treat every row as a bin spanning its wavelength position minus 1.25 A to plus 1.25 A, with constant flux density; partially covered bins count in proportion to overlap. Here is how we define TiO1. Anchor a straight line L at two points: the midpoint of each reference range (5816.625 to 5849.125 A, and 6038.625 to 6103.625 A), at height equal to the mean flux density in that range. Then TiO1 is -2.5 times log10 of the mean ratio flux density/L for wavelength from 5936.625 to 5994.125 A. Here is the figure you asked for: 0.03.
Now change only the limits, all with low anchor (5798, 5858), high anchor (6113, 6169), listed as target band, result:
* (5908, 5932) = -0.04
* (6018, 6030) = -0.02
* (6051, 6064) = -0.02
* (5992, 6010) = 0.01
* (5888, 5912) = 0.08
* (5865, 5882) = -0.05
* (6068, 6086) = -0.07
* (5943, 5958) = 0.06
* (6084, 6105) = -0.02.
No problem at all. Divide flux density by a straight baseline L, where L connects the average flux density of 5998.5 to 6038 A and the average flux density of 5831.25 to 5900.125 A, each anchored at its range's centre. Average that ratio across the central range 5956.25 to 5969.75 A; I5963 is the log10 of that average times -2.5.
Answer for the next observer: 0.050 mag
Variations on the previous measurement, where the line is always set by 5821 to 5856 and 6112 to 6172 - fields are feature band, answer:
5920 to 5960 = 0.027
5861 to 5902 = 0.064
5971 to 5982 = 0.036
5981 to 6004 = -0.044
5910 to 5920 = 0.059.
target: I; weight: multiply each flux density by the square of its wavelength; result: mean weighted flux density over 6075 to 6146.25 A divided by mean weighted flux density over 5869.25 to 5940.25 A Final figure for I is 1.06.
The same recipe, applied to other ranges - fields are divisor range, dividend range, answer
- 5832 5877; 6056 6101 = 1.05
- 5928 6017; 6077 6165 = 1.04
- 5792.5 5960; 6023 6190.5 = 1.06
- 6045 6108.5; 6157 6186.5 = 0.91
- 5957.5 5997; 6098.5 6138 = 0.99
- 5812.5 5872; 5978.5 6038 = 1.06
